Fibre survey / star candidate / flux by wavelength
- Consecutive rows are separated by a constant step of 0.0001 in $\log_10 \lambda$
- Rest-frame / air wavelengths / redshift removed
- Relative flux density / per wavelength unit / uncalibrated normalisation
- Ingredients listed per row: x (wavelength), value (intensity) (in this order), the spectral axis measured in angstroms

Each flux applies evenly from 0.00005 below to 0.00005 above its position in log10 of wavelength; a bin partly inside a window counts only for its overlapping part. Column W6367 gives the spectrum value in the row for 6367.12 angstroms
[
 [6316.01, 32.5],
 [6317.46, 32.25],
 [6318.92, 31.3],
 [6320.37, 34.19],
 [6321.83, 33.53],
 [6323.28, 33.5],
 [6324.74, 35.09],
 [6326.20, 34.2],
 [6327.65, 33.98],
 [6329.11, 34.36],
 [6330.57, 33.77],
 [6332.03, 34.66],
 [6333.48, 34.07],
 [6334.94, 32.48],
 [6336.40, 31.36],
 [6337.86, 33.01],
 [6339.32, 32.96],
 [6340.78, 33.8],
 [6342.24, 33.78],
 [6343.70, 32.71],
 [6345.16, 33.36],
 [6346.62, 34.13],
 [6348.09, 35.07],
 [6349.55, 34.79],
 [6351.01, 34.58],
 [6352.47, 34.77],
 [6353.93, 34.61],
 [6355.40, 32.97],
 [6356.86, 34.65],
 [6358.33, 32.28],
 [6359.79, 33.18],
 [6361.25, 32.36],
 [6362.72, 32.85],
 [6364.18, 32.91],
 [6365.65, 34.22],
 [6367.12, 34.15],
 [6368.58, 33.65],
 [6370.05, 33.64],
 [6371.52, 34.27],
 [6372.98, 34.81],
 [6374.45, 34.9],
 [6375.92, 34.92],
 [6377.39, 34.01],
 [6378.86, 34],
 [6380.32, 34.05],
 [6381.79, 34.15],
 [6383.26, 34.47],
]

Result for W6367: 34.15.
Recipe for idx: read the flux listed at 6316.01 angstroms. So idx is 32.5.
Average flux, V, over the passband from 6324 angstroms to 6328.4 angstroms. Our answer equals 34.4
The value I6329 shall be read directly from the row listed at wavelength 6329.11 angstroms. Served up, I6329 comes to 34.36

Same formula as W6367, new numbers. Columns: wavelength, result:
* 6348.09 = 35.07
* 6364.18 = 32.91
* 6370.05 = 33.64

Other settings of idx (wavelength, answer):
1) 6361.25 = 32.36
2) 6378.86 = 34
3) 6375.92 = 34.92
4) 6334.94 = 32.48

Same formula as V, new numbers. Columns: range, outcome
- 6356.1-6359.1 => 33.5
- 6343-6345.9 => 33.1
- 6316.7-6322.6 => 32.9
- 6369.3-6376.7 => 34.5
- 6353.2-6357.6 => 34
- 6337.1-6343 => 33.4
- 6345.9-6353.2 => 34.7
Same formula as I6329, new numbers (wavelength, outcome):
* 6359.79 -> 33.18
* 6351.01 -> 34.58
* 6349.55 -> 34.79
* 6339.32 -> 32.96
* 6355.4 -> 32.97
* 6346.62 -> 34.13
